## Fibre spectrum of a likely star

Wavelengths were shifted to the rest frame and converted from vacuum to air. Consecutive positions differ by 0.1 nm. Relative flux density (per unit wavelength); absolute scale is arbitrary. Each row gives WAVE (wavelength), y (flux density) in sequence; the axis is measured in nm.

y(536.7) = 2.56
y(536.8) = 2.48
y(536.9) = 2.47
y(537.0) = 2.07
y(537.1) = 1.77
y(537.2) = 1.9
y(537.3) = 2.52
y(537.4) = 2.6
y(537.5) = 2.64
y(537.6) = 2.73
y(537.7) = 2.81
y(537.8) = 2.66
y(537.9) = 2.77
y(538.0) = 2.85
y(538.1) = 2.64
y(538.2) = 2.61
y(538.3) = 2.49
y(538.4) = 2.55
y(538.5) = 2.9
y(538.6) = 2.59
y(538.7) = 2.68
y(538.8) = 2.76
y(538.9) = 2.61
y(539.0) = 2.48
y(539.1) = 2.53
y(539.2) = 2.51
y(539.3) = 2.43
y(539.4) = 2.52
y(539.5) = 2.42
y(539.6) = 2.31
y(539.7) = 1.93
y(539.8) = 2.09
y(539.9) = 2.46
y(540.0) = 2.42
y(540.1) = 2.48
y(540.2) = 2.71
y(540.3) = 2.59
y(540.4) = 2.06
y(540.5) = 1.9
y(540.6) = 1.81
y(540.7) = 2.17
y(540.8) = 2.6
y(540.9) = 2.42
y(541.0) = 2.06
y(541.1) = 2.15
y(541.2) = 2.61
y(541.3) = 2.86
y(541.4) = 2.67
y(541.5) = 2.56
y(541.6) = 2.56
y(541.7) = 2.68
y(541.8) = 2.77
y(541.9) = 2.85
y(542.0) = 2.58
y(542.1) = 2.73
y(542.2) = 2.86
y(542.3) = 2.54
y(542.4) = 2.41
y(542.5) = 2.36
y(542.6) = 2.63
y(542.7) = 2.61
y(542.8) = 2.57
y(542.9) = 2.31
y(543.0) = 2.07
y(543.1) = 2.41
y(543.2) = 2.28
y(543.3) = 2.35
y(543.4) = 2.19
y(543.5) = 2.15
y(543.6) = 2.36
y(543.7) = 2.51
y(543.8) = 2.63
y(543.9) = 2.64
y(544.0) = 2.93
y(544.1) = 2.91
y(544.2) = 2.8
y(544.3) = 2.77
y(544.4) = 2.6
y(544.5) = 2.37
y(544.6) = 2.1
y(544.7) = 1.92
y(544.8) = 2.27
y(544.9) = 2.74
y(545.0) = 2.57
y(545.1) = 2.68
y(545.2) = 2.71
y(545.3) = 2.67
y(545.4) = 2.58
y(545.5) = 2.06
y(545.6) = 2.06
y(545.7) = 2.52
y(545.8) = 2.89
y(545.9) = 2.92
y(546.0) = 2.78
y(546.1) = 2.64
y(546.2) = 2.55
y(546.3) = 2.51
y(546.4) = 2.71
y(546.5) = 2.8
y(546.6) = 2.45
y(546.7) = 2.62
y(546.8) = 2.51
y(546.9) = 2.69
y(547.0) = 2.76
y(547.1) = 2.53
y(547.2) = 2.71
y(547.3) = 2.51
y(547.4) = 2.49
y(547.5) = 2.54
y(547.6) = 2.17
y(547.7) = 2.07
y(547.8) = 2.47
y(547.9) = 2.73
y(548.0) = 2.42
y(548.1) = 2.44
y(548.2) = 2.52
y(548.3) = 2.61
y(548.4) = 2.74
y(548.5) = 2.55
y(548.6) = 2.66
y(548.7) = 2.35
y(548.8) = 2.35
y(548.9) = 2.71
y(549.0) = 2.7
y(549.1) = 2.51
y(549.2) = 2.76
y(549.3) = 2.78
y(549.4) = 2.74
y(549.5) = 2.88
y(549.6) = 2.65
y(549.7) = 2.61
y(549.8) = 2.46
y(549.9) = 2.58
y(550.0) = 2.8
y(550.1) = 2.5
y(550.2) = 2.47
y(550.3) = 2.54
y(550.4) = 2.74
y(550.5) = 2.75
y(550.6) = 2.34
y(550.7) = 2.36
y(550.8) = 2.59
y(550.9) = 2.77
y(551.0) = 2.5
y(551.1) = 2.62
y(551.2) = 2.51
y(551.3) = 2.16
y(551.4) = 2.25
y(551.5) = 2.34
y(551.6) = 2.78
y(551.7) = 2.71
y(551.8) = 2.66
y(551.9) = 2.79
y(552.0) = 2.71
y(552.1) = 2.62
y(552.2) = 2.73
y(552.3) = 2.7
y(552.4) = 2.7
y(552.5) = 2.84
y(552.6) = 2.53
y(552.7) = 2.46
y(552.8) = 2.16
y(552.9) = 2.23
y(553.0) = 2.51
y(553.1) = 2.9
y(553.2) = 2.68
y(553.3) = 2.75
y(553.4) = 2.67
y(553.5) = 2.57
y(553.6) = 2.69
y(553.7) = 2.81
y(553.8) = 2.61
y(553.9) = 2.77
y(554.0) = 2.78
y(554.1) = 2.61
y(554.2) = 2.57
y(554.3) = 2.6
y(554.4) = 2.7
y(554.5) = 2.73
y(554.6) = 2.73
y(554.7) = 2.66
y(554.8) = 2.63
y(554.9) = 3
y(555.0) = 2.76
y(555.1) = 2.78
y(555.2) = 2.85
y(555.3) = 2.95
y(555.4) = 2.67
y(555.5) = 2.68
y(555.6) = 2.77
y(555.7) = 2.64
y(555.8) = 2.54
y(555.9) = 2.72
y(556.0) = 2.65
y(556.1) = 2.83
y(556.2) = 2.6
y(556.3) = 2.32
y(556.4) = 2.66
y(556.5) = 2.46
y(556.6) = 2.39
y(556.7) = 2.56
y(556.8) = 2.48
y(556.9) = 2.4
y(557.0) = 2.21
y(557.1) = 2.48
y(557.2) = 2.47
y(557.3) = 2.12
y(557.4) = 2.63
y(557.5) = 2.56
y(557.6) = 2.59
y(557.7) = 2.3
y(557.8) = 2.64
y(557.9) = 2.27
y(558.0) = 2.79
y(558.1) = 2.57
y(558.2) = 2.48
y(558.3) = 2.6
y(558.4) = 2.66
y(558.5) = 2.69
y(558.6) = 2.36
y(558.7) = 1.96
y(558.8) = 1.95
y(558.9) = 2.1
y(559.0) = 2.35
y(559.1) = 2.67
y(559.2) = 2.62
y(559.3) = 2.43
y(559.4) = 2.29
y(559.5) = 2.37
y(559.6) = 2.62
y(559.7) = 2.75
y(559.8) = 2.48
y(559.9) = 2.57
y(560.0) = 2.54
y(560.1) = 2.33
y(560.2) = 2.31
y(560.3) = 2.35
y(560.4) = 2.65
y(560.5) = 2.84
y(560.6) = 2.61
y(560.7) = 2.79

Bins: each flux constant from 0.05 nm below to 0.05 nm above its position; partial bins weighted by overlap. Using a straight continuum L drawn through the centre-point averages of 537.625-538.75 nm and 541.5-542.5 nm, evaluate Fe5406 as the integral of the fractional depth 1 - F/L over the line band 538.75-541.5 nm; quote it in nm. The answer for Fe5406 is 0.28 nm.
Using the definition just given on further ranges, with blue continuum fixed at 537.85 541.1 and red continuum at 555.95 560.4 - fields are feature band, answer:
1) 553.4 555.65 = -0.237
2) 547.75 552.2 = -0.235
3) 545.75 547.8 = -0.114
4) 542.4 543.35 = 0.019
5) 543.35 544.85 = -0.017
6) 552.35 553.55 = -0.060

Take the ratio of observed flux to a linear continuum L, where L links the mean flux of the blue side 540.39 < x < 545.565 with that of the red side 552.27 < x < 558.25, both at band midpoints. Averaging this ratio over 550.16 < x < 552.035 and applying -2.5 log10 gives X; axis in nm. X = 0.002 mag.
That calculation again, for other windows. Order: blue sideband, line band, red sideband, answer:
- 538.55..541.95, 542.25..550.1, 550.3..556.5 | 0.00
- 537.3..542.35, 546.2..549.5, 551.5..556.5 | 0.01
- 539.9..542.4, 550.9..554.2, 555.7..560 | -0.05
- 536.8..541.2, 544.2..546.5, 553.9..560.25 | -0.03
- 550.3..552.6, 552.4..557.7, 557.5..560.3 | -0.04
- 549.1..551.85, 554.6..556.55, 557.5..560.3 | -0.08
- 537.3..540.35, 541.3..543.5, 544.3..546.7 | 0.01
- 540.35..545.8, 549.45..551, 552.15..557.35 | -0.02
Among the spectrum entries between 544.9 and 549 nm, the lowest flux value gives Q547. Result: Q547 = 2.06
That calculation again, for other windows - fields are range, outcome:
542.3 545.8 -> 1.92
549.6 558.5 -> 2.12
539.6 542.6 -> 1.81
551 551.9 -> 2.16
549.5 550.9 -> 2.34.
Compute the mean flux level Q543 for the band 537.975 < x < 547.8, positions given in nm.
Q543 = 2.5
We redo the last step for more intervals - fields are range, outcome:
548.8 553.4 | 2.6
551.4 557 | 2.64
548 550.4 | 2.6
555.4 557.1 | 2.56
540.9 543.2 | 2.53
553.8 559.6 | 2.56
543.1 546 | 2.51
